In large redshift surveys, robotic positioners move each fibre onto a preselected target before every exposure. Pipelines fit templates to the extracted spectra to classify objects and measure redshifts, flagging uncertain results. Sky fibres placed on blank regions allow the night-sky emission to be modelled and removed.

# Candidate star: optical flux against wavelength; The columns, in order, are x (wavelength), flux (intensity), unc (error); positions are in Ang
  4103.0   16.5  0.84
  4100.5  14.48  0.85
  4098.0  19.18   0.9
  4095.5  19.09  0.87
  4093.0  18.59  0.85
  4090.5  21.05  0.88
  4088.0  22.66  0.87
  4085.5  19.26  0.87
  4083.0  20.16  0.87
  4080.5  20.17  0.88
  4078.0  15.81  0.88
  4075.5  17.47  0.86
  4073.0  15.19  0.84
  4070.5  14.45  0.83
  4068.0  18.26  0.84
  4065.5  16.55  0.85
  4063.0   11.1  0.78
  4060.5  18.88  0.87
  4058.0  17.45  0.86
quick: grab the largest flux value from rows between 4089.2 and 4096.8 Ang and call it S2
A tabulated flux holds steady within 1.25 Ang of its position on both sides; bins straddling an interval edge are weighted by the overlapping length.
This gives 21.05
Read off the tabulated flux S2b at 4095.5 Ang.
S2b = 19.09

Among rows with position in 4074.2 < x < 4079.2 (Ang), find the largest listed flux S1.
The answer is 17.47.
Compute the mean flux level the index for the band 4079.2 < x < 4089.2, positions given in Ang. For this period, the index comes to 20.5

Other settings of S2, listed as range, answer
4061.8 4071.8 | 18.26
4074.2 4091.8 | 22.66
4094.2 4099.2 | 19.18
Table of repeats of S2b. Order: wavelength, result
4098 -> 19.18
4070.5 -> 14.45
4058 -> 17.45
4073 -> 15.19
